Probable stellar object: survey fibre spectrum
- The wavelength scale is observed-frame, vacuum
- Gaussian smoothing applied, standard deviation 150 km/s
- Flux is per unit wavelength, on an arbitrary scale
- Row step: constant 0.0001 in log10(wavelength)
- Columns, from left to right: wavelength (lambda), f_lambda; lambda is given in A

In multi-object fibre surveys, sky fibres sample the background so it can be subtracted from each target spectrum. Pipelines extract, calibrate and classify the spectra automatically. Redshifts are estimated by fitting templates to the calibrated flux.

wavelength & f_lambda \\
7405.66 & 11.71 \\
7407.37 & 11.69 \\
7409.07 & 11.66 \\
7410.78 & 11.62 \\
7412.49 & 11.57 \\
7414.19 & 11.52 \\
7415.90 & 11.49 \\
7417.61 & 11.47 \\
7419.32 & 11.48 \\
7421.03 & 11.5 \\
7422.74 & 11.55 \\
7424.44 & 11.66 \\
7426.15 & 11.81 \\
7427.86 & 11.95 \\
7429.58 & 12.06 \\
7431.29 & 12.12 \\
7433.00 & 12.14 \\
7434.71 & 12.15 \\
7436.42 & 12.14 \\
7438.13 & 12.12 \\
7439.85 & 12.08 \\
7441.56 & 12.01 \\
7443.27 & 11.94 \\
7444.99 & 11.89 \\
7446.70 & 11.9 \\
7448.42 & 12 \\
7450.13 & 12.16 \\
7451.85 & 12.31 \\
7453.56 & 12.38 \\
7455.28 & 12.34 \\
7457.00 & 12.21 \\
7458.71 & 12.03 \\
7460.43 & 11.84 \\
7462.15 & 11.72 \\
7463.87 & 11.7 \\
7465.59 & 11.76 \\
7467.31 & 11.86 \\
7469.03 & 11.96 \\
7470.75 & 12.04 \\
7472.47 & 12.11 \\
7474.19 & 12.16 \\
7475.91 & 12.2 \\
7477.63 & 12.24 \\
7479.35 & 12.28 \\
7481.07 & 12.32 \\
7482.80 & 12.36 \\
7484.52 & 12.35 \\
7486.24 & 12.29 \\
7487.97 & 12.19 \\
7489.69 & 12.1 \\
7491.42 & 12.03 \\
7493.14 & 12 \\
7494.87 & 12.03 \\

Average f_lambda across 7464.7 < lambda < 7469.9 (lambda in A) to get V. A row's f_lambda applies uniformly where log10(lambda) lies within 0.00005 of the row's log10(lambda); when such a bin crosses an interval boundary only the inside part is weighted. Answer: 11.9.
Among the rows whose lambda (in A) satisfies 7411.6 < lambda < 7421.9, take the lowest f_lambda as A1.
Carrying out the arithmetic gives 11.47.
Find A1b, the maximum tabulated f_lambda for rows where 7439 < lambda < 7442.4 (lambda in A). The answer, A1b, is 12.08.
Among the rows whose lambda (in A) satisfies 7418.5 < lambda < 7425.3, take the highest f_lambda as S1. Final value 11.66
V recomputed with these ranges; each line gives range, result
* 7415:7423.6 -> 11.5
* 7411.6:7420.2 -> 11.5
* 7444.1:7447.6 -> 11.9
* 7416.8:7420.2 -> 11.5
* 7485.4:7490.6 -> 12.2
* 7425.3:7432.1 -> 12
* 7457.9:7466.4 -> 11.8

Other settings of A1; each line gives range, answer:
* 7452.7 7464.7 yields 11.7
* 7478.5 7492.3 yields 12.03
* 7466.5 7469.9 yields 11.86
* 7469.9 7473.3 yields 12.04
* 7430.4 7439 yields 12.12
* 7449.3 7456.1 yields 12.16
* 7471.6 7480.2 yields 12.11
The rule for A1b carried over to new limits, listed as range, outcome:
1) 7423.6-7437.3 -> 12.15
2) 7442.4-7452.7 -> 12.31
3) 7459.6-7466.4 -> 11.84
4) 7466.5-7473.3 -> 12.11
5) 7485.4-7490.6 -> 12.29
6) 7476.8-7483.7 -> 12.36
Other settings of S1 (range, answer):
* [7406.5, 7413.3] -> 11.69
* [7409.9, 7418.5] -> 11.62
